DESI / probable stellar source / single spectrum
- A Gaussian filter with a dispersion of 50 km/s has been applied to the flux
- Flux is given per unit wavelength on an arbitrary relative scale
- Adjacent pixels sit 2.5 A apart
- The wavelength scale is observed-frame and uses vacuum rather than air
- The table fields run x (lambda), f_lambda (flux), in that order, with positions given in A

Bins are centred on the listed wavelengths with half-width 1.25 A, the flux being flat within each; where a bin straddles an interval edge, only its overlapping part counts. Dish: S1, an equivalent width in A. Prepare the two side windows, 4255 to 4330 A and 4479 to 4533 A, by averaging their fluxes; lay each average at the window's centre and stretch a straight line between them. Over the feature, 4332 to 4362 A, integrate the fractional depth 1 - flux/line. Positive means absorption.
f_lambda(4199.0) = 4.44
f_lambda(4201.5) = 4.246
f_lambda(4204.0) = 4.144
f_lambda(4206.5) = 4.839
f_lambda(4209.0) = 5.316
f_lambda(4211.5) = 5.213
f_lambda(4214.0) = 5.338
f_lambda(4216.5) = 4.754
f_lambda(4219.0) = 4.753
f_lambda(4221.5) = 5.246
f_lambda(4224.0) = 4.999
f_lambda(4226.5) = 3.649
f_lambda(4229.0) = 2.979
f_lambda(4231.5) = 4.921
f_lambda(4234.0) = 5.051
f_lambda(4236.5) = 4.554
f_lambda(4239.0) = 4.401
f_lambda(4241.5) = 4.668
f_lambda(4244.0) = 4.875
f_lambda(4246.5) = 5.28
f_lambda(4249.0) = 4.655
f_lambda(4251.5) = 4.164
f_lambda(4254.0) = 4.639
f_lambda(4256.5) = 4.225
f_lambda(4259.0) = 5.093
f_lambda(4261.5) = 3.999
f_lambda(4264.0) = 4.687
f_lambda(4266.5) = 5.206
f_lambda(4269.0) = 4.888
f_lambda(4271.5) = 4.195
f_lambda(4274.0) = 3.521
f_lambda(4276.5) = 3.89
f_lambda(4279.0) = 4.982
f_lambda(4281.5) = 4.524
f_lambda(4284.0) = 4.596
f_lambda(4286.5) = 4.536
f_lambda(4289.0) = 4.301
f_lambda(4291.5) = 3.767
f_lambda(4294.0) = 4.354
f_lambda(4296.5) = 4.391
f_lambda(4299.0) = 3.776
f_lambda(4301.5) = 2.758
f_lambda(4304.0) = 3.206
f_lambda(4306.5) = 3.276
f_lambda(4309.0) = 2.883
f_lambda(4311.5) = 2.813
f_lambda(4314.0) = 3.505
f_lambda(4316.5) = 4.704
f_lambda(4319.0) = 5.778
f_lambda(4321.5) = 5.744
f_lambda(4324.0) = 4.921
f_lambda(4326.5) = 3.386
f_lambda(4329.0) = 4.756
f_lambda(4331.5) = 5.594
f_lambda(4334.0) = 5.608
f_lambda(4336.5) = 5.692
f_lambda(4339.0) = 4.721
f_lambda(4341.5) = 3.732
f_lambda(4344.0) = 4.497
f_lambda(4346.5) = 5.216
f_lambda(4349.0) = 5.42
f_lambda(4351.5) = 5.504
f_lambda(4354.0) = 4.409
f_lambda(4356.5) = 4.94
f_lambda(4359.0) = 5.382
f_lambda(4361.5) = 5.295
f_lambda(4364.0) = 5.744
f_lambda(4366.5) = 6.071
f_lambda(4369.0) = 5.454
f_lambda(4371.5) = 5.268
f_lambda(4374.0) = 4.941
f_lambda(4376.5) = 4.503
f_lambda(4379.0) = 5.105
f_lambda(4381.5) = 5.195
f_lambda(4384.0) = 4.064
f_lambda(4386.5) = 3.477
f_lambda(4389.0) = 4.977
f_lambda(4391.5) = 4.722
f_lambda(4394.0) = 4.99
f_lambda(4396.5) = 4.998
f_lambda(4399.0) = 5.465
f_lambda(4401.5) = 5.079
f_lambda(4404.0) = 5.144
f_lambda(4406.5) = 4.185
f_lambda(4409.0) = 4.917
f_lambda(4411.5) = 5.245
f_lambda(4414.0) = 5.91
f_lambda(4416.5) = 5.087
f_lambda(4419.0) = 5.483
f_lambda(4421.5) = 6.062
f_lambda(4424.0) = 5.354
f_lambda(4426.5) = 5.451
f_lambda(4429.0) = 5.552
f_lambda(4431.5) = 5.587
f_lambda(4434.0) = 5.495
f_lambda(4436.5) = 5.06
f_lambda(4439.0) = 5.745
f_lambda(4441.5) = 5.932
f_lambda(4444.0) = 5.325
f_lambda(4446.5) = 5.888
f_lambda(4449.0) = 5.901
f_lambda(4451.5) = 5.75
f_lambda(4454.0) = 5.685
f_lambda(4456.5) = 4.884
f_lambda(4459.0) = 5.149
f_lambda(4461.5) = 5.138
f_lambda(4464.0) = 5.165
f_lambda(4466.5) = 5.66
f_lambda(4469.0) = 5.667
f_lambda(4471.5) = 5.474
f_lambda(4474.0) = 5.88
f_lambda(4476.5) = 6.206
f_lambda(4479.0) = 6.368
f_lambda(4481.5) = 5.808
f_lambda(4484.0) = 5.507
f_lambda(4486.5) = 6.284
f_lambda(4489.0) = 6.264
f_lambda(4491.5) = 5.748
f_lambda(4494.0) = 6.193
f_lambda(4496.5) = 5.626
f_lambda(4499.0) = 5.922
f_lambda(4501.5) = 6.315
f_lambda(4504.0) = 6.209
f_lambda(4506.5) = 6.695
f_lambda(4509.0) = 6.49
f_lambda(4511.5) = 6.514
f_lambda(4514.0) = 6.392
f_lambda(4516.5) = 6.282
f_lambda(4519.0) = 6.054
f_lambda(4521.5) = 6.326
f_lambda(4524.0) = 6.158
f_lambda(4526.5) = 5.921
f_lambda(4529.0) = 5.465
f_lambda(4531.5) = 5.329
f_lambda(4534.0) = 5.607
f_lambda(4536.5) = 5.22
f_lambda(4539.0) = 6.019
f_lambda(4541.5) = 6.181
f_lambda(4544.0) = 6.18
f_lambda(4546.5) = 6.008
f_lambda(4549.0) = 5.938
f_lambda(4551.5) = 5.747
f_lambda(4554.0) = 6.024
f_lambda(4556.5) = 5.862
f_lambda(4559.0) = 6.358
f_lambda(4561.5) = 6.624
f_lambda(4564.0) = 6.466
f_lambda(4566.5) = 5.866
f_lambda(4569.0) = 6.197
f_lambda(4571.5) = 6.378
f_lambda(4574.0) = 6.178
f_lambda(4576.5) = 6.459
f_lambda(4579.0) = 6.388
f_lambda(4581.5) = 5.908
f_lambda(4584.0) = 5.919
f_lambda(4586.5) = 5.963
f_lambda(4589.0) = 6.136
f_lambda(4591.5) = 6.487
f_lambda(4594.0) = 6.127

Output -2.2 A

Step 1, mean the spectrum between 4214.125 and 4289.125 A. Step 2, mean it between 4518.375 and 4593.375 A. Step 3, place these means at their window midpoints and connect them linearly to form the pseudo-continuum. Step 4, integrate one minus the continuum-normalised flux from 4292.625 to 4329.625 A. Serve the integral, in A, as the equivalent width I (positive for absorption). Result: 6.5 A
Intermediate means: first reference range 4.56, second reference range 6.05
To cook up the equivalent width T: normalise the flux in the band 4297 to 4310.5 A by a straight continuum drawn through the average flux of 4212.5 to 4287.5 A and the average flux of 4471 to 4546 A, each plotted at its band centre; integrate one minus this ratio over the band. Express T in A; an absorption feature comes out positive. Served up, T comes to 4.5 A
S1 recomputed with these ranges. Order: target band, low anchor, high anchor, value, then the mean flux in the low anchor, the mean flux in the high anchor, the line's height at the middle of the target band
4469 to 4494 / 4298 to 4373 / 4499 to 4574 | -1.1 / 4.67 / 6.1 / 5.71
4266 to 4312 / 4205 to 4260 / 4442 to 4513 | 9.0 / 4.71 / 5.85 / 4.97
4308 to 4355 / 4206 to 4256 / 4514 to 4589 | 4.0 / 4.71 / 6.04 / 5.12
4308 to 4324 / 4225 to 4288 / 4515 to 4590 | 1.6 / 4.49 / 6.04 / 4.8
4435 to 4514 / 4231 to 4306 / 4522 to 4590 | -3.8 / 4.39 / 6.02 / 5.56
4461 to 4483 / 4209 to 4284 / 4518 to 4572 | -0.3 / 4.61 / 5.99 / 5.65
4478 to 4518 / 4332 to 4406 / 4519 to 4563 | -3.1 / 5.02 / 5.95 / 5.71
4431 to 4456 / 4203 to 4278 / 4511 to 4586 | -0.2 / 4.61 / 6.06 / 5.56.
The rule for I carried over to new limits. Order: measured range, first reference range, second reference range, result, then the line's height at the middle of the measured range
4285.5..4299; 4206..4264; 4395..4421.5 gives 1.7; 4.85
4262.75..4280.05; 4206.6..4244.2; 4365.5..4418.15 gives 1.1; 4.79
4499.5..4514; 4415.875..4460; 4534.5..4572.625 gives -1.4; 5.85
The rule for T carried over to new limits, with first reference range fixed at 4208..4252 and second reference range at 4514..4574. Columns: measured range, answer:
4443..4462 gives 0.5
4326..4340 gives 0.3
